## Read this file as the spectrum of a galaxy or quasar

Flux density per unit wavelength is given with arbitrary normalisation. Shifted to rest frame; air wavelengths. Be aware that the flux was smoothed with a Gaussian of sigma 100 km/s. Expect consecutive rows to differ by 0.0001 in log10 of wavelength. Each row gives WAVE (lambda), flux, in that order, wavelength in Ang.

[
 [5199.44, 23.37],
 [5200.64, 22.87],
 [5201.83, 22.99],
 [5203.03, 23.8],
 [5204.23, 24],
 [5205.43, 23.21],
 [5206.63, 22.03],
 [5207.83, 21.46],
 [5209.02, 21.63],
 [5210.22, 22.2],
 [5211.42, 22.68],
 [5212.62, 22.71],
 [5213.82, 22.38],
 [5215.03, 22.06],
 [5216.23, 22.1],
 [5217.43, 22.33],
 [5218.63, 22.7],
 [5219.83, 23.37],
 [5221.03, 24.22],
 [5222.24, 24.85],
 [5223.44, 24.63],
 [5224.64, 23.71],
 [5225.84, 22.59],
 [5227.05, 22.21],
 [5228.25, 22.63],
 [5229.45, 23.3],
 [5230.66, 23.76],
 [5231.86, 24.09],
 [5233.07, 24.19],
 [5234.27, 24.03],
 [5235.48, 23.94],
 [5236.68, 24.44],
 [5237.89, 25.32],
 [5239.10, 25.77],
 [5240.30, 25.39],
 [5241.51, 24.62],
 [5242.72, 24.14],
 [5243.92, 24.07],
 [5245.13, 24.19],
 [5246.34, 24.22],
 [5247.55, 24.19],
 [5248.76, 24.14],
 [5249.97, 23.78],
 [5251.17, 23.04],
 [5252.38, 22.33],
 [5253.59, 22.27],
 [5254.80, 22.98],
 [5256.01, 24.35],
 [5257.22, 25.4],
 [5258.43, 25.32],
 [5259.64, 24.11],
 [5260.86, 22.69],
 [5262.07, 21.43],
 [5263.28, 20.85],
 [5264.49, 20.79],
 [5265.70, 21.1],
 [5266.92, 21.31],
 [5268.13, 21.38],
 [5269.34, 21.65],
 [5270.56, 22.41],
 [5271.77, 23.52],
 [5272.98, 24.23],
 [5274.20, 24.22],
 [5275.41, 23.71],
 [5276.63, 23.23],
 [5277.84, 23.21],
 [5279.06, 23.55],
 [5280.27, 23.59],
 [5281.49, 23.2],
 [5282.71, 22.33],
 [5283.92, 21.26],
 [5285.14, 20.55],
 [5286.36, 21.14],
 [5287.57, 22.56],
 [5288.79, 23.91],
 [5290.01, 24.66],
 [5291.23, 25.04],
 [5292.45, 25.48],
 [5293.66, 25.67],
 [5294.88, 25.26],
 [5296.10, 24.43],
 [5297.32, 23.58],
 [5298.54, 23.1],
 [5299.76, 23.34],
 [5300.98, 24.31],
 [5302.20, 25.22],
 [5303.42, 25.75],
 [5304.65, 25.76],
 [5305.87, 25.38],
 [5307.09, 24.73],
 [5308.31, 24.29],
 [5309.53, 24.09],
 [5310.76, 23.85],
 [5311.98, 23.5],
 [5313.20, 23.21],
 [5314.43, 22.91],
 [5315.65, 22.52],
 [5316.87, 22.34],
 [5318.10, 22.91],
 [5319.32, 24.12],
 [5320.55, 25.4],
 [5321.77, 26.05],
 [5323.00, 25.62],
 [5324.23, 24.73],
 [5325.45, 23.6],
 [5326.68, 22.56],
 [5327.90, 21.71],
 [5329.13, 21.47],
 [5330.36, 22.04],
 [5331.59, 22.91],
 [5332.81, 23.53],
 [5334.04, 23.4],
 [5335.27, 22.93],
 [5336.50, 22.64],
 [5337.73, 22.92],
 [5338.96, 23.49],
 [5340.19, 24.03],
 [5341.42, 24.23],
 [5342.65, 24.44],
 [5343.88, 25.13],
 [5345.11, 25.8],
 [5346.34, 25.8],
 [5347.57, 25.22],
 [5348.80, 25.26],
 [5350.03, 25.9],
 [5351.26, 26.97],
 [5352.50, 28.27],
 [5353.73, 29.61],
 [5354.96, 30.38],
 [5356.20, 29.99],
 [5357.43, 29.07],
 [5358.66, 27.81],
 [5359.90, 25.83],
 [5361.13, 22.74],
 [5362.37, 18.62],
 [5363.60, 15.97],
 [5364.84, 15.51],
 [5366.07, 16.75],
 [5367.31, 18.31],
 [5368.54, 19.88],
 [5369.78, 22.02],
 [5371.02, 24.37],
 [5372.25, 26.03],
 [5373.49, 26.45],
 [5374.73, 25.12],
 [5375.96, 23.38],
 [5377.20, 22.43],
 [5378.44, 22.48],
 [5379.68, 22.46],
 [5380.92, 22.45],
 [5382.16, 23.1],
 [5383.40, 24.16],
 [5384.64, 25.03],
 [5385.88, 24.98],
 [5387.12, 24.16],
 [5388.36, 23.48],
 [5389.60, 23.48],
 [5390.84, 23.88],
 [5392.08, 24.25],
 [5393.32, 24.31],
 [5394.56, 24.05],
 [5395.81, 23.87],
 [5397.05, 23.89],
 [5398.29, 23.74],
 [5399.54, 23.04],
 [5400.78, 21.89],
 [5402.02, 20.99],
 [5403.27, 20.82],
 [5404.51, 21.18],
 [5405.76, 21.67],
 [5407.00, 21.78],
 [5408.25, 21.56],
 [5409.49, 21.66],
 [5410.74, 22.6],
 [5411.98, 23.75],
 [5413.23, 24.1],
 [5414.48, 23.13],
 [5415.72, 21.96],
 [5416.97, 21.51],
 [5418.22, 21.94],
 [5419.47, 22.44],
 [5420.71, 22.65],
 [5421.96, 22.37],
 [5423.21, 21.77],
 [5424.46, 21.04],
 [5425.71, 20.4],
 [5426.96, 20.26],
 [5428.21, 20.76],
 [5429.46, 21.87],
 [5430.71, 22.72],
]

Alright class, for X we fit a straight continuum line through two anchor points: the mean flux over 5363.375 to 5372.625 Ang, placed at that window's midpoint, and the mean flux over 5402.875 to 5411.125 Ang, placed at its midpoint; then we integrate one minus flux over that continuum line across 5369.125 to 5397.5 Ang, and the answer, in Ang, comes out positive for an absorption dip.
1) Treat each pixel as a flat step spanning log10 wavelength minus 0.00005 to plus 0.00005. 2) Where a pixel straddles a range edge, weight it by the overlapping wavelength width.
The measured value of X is -4.6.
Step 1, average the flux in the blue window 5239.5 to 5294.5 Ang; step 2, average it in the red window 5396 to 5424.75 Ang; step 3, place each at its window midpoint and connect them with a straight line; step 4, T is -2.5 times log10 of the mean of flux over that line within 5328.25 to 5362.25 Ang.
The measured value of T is -0.11 mag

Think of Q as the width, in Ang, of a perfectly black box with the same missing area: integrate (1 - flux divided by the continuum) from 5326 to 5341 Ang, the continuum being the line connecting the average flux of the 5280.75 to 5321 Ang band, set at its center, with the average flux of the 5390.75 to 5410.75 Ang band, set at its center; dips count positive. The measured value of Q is 0.4 Ang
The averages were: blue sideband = 23.8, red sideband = 22.6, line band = 22.8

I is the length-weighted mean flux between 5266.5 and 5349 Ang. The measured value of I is 23.7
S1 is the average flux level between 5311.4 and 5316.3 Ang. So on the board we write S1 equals 23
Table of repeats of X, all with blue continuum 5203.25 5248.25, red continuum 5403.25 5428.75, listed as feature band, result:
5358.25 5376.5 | 0.38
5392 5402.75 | -0.59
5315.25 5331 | -0.55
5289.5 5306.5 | -1.41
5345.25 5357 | -2.62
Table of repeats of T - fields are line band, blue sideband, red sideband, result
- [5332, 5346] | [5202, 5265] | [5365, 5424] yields -0.043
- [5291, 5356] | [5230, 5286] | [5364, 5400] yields -0.062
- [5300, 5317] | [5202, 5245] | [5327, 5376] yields -0.019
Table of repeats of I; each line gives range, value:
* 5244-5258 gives 23.7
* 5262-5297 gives 23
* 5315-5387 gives 23.8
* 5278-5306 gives 23.8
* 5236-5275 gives 23.4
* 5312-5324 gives 23.9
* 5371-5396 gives 24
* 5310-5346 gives 23.6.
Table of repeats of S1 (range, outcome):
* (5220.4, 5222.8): 24.5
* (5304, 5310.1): 24.9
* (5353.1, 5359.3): 29.4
